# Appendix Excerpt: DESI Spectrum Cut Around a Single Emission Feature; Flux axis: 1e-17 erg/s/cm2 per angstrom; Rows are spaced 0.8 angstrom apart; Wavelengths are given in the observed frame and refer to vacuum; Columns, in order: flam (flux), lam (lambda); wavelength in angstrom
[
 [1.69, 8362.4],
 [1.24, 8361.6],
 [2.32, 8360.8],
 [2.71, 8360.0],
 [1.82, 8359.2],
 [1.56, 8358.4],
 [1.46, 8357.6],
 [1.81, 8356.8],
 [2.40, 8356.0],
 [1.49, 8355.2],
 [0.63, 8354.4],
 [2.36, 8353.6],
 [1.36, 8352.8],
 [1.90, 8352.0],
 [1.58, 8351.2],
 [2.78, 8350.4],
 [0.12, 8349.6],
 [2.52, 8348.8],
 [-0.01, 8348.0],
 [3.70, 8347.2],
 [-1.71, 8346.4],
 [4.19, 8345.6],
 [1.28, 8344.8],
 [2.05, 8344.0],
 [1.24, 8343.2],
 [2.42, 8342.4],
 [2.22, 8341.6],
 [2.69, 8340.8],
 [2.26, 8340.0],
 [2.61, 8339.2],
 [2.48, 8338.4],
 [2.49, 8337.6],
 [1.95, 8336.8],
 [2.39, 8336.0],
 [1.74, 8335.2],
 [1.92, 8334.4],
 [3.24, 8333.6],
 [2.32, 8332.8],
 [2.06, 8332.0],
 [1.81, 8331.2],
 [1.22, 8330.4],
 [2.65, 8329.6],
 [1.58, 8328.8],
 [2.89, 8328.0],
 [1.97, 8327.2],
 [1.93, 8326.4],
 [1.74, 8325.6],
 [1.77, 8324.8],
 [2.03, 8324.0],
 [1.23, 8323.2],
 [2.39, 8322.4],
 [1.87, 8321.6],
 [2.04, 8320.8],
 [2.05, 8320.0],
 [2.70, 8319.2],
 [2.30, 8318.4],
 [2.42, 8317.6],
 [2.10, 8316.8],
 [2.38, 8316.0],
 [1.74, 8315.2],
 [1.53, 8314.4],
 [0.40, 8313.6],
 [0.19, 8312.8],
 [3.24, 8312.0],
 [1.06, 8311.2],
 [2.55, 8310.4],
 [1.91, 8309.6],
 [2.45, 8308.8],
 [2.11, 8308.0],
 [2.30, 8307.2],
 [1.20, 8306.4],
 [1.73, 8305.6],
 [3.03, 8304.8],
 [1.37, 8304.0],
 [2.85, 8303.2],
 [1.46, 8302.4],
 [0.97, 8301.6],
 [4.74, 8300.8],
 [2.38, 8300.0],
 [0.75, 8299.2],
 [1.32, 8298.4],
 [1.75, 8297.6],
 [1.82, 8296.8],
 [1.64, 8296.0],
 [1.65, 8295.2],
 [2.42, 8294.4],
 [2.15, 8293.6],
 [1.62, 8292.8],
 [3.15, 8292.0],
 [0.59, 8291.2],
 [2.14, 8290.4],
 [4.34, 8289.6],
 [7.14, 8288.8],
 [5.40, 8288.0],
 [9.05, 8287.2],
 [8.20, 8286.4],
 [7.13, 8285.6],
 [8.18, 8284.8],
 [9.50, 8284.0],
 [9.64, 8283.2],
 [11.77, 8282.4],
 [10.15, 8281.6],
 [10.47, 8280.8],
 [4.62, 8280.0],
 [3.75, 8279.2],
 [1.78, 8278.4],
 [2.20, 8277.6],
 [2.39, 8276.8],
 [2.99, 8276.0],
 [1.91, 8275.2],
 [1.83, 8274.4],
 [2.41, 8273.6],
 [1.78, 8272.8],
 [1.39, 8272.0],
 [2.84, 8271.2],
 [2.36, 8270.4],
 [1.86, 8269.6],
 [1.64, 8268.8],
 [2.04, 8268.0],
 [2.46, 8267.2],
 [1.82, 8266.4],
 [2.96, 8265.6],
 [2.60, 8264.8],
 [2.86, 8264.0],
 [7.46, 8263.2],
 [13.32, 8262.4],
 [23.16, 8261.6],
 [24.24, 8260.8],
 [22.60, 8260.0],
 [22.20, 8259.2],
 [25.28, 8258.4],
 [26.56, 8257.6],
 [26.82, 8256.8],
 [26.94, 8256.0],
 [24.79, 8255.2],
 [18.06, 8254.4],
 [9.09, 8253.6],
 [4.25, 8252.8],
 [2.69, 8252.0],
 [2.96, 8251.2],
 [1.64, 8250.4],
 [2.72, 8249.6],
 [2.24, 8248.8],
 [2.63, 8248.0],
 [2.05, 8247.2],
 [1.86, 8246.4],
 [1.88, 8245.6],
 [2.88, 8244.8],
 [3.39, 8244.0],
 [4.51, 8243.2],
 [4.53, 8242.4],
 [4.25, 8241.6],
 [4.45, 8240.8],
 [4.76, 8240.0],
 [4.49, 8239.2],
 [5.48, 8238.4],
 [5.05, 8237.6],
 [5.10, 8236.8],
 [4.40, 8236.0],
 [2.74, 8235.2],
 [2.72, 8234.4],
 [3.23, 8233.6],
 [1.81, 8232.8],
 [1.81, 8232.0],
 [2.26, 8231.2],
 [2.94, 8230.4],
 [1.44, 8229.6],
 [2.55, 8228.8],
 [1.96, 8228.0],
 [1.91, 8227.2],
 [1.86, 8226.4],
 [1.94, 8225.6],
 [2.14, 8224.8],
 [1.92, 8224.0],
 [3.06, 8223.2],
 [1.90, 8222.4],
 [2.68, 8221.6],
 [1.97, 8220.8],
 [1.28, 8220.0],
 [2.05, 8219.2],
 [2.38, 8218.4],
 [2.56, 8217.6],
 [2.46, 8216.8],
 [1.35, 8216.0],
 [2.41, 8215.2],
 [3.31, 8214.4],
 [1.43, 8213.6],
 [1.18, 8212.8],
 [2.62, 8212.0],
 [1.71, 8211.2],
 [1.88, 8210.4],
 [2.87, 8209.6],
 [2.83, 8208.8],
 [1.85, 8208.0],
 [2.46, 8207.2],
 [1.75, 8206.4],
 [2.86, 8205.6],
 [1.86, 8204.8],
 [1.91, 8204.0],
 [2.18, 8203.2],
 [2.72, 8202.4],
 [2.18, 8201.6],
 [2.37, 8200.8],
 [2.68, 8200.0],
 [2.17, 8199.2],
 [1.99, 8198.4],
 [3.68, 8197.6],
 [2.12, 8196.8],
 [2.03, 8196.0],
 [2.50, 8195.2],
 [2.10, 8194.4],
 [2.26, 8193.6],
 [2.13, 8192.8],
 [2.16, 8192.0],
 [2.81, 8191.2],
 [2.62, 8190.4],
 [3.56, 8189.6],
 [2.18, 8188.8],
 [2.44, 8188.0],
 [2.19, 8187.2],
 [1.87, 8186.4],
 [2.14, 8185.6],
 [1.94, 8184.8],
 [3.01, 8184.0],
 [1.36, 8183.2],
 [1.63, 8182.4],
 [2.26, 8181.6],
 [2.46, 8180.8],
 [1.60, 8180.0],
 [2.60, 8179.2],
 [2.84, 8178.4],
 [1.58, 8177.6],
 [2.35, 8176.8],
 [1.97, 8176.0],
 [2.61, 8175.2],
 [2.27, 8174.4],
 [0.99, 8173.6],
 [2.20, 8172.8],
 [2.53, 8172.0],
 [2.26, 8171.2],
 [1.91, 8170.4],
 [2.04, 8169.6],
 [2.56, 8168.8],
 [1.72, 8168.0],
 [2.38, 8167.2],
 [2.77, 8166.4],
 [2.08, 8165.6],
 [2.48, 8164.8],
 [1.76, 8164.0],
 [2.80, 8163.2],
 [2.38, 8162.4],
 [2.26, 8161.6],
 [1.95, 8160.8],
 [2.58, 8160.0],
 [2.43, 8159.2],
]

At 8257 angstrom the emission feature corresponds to H-alpha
